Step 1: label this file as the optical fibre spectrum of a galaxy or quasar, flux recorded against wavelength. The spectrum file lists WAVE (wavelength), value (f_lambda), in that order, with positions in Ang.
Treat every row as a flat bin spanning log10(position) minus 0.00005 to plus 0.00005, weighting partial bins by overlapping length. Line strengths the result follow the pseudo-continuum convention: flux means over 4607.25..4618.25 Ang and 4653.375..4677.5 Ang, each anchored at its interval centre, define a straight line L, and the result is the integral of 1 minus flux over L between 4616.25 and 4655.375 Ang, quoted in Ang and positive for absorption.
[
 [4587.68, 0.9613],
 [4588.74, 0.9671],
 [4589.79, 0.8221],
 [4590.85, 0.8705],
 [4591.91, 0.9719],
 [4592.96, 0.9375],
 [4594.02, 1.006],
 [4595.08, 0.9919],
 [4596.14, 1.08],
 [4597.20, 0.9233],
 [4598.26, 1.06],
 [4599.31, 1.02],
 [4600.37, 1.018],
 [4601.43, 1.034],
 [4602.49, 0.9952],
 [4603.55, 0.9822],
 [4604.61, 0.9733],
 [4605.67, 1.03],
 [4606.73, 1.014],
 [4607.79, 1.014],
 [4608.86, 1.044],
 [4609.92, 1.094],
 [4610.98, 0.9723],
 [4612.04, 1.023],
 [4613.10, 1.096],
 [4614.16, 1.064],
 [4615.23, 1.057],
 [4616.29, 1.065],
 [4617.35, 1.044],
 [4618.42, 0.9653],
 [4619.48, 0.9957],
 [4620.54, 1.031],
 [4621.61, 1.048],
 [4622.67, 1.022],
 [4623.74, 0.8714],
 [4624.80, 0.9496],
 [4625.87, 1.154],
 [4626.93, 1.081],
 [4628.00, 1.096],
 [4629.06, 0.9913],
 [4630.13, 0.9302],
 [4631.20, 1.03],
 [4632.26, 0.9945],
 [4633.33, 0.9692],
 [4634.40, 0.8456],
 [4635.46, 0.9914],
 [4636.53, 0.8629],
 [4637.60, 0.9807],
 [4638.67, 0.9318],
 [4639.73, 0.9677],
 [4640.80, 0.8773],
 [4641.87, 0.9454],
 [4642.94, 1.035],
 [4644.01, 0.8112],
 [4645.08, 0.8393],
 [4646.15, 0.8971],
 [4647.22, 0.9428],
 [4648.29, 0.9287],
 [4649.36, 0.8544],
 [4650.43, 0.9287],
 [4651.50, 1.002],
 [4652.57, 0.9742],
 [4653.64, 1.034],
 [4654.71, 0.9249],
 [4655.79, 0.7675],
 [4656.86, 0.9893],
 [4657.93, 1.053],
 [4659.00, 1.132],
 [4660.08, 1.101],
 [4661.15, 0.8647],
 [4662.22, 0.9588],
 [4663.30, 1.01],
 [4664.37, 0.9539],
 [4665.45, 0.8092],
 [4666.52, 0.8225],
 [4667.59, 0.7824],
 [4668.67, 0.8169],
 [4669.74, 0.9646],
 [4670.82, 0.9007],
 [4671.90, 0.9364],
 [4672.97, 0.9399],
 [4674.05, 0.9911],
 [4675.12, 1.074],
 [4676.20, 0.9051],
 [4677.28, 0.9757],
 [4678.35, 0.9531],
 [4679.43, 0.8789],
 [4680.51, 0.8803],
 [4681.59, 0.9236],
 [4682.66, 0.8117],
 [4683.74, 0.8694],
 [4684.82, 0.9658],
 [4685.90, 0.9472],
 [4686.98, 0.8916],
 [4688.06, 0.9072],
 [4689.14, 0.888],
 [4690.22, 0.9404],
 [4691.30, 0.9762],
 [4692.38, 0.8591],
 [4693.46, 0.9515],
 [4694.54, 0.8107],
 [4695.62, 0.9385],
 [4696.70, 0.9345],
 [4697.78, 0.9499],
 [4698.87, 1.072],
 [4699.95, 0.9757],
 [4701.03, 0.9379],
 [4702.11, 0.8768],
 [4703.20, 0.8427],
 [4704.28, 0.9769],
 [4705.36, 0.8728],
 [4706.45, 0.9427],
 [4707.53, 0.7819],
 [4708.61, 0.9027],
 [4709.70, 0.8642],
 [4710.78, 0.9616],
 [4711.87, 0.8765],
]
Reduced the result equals 1.3 Ang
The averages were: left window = 1.04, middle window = 0.966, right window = 0.942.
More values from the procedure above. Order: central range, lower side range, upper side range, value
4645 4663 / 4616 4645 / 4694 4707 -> 0.1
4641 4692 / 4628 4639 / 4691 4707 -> 0.8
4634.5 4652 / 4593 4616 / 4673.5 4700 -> 1.0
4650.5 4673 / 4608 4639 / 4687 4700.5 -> 0.6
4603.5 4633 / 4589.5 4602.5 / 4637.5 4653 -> -2.0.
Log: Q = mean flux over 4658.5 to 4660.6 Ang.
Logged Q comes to 1.11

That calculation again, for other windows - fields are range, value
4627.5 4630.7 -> 1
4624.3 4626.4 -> 1.05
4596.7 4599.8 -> 1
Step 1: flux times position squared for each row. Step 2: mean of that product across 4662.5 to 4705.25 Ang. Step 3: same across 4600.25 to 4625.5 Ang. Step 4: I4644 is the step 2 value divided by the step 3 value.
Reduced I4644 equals 0.9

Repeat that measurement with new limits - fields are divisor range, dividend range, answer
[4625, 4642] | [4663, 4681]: 0.95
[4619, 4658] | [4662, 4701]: 0.98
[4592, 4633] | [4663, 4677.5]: 0.92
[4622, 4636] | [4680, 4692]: 0.94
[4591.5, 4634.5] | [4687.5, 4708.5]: 0.94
